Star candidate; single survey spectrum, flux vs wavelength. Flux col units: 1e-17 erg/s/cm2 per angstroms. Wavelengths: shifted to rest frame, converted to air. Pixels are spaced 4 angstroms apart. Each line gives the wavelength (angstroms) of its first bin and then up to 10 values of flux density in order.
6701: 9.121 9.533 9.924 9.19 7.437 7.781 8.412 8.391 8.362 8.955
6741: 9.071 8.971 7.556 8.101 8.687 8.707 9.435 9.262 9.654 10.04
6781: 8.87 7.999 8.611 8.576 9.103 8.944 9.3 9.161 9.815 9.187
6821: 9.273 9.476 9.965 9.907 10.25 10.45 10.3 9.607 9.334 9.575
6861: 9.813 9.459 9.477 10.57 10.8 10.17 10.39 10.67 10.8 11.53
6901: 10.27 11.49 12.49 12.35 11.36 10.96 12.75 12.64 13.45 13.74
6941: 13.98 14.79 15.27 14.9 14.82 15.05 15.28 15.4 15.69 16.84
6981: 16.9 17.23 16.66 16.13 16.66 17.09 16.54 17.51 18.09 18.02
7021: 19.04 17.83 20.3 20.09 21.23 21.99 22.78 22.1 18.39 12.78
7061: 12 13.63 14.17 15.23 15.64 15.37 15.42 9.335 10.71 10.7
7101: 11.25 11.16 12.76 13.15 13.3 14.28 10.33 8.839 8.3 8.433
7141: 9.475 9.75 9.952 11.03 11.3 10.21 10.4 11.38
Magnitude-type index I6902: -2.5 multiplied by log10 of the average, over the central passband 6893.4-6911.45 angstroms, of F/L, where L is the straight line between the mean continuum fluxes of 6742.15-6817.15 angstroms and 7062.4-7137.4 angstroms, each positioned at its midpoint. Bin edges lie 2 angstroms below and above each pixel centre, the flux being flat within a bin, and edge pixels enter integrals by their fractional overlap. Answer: -0.12 mag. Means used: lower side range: 8.94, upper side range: 12.3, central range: 11.4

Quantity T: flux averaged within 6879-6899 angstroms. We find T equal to 10.7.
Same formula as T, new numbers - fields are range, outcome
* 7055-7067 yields 12.8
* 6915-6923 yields 11.2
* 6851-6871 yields 9.53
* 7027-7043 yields 20.9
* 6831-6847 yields 10.2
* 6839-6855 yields 9.92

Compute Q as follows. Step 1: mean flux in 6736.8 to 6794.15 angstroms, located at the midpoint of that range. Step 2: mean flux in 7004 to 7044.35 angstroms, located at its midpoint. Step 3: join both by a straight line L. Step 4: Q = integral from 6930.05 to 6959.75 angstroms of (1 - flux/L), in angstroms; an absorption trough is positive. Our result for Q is 3.12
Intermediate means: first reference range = 8.83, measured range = 14.4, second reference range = 19.3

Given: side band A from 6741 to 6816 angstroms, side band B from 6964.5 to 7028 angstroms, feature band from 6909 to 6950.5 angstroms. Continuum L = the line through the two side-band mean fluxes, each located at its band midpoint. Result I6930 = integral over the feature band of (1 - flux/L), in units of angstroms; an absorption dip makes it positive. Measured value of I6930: 4.3 angstroms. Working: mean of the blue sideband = 8.94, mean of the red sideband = 17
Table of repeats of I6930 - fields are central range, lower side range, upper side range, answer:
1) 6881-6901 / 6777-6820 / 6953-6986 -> 3.1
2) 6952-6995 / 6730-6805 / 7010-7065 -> 1.0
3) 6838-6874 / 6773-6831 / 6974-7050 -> 5.4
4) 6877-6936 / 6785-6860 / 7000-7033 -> 7.7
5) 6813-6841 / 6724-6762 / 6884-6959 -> 1.9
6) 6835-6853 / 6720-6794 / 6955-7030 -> 2.5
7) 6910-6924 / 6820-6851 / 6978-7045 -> 2.1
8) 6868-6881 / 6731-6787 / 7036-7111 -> 0.9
